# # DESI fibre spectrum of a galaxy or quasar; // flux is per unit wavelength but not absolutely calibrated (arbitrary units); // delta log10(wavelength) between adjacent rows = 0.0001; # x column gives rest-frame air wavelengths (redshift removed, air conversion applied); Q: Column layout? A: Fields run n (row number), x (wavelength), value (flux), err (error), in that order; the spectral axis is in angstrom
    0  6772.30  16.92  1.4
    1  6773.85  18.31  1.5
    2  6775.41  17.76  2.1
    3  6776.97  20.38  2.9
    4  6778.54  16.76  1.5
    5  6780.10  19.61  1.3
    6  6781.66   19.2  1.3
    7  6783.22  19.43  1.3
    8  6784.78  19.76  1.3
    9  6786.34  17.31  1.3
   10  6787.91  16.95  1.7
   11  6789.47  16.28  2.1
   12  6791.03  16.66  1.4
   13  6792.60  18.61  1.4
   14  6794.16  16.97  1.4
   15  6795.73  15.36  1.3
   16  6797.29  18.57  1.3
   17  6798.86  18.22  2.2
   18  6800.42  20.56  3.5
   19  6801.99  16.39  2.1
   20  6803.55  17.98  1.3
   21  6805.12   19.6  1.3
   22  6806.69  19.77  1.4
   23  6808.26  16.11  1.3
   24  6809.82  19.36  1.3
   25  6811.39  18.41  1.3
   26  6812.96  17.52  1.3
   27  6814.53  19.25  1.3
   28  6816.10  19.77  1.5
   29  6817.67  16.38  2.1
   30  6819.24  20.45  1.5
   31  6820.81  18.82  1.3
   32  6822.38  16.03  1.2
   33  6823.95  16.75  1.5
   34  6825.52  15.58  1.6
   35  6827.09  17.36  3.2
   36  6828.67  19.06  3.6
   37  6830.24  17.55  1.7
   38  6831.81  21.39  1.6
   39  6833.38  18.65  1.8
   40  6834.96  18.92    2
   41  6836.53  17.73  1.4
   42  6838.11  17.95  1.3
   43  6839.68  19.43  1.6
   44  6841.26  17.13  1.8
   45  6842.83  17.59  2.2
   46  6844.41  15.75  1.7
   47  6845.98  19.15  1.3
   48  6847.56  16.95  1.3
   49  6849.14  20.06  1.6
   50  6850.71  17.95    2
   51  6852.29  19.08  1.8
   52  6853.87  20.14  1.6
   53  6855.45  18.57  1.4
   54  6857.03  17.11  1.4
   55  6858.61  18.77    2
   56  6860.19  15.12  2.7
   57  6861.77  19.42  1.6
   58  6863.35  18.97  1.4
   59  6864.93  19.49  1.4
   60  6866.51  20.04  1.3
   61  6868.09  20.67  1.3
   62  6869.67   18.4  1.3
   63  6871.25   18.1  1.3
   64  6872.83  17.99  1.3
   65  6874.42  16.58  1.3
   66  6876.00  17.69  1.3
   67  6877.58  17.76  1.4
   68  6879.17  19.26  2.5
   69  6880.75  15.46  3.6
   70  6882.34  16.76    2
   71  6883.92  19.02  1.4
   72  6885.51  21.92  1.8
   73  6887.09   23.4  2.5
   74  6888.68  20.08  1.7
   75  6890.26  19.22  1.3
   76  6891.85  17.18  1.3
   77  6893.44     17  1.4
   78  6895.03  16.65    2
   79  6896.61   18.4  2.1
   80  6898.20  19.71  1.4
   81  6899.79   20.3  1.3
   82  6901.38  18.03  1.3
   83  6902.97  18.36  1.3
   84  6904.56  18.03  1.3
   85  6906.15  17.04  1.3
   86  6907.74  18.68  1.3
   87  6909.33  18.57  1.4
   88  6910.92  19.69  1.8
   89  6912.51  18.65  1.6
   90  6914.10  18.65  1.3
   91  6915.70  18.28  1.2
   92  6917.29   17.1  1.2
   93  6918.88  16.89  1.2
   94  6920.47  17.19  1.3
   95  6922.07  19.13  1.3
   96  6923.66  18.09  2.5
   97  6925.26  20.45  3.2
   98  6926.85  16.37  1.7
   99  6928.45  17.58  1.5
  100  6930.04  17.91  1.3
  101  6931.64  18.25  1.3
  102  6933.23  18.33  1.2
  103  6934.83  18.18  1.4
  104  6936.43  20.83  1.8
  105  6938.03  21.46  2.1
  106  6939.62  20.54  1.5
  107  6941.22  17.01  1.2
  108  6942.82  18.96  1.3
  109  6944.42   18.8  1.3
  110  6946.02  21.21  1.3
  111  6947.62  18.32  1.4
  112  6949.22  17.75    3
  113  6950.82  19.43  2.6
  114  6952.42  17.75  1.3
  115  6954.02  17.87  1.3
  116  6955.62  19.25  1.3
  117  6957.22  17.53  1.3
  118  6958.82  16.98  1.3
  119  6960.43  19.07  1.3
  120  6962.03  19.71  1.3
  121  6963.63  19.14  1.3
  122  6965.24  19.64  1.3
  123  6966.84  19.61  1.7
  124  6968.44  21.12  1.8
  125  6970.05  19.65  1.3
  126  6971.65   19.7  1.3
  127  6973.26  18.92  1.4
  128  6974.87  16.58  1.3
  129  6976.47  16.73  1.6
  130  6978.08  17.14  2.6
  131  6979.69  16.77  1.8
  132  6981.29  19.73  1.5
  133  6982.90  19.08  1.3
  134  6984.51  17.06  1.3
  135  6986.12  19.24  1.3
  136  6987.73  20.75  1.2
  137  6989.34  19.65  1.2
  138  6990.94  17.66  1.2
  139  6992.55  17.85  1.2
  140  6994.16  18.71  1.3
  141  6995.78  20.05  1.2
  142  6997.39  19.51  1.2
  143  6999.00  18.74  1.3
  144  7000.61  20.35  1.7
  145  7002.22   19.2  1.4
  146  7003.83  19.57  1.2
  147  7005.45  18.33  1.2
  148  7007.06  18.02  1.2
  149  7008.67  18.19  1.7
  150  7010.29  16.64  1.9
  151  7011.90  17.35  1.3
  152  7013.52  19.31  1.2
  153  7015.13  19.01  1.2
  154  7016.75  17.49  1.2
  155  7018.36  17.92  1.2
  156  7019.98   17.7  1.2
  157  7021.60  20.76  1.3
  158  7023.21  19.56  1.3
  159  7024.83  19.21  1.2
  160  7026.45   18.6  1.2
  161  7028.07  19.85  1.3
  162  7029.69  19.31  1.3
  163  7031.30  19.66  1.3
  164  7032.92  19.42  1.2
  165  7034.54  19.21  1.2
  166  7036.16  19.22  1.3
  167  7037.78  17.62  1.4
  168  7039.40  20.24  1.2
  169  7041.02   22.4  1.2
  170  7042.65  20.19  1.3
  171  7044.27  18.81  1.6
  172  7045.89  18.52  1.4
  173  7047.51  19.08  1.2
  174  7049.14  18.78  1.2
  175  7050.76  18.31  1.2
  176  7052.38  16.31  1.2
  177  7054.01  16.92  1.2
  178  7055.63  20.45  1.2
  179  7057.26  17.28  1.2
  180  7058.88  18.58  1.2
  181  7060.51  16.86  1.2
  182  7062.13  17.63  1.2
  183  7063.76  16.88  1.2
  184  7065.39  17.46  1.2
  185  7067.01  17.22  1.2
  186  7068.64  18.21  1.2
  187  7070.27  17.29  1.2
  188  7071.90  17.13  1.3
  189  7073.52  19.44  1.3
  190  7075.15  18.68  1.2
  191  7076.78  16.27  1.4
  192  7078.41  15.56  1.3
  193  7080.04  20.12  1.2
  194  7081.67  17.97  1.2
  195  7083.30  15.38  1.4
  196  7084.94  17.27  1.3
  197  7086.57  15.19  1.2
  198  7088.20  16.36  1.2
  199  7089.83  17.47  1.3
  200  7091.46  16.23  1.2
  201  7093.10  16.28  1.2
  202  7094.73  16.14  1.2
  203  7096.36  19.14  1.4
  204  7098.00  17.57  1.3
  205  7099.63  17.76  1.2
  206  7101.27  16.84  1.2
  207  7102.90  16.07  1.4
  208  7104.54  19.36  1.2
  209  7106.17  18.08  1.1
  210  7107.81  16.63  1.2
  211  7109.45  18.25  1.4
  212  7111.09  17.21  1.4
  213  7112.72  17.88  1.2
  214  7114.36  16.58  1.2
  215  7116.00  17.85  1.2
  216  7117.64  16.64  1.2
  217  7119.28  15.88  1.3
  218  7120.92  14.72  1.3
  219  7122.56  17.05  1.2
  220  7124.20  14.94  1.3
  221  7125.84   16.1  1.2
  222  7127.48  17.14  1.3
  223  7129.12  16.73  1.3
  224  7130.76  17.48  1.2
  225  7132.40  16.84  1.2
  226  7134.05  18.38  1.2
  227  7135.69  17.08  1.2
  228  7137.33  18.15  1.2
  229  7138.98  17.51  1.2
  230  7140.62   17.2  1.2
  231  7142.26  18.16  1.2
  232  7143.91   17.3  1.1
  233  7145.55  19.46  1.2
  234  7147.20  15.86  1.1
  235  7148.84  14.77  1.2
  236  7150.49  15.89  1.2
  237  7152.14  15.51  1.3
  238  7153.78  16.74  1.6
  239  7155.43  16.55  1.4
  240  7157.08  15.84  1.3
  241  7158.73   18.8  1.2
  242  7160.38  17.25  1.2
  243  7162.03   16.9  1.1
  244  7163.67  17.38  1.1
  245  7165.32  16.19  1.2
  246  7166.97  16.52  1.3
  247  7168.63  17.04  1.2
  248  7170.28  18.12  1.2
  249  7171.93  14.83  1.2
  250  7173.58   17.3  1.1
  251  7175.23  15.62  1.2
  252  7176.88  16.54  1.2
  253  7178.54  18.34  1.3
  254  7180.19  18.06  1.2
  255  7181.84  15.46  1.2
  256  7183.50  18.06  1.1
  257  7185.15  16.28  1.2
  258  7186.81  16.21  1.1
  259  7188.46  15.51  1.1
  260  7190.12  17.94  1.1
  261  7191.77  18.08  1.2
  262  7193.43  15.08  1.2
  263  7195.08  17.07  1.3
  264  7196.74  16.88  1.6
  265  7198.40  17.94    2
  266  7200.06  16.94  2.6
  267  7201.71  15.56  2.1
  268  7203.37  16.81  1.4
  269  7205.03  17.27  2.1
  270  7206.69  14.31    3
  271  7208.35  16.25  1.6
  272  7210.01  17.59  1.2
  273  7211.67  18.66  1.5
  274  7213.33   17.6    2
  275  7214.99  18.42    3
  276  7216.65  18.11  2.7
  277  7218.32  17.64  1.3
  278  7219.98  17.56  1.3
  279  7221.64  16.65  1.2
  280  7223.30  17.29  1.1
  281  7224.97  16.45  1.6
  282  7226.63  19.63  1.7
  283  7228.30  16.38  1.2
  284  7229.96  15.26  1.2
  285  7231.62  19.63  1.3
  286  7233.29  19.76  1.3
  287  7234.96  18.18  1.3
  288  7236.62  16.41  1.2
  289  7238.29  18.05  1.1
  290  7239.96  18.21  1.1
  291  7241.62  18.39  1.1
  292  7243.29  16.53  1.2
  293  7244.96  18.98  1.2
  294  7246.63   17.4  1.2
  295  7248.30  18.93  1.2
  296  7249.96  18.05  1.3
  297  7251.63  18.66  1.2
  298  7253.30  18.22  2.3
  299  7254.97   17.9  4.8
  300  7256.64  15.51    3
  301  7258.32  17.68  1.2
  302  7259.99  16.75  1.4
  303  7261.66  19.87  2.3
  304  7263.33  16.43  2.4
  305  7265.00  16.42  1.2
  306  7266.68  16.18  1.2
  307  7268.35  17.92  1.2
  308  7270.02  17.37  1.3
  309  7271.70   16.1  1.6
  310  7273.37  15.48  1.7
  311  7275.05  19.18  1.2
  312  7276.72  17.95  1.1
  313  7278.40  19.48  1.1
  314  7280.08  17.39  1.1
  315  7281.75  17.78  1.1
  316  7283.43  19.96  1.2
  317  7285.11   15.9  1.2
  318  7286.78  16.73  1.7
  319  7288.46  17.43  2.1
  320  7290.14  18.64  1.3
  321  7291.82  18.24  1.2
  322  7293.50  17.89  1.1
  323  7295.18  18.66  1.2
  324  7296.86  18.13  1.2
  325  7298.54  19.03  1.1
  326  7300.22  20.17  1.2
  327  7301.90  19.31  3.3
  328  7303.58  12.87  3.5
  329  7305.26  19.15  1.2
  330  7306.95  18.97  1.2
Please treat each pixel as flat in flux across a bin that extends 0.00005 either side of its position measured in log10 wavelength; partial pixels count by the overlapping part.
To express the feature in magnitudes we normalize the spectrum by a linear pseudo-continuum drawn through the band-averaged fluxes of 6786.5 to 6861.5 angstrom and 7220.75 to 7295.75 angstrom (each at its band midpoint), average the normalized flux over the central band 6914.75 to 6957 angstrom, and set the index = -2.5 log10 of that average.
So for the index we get -0.04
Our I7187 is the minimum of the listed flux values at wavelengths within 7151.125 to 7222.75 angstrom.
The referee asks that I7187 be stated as 14.31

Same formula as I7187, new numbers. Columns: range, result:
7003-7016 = 16.64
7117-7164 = 14.72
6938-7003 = 16.58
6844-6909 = 15.12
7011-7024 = 17.35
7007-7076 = 16.31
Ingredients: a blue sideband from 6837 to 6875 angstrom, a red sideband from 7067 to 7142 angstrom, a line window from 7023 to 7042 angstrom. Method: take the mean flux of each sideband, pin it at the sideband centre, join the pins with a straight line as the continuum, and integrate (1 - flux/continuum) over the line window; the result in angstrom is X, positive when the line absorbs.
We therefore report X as -2.2 angstrom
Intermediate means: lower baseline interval 18.4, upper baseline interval 17.2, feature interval 19.5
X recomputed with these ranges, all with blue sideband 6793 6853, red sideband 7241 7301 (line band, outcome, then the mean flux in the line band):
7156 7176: 1.2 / 16.8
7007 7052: -2.4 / 18.9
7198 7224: 1.0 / 17.2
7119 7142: 1.4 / 16.9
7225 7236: -0.1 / 18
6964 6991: -1.2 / 18.8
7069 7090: 0.8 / 17.3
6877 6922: -1.0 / 18.5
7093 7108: 0.4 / 17.5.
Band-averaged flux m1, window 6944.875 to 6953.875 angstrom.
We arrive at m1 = 18.8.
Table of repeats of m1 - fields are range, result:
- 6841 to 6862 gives 18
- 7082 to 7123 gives 17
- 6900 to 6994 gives 18.6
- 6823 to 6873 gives 18.3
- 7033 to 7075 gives 18.4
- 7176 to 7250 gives 17.3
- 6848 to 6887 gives 18.6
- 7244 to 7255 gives 18.3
